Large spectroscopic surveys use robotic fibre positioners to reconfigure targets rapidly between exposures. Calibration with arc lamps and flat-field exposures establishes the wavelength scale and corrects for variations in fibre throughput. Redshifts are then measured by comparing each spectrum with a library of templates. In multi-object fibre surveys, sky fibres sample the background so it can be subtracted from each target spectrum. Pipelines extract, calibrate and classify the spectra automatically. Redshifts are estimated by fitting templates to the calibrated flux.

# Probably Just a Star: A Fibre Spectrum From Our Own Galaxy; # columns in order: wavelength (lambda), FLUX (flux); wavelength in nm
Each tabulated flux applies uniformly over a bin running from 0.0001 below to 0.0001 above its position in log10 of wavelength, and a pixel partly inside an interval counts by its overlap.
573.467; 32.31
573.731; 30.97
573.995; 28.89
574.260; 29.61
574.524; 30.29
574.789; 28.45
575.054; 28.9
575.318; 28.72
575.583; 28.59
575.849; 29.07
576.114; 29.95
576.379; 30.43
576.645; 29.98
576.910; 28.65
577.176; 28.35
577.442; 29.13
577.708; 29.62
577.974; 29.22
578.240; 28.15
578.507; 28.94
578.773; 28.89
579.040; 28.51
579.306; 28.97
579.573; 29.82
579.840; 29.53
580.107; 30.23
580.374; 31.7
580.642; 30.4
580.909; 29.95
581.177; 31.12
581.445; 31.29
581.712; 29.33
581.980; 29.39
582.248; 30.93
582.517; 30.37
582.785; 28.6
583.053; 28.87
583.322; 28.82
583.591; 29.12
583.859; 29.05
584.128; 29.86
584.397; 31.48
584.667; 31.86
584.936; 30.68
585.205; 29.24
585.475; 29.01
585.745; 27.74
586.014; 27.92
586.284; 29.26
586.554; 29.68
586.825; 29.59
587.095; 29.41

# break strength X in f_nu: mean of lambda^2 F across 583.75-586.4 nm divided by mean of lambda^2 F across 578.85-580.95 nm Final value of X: 1.01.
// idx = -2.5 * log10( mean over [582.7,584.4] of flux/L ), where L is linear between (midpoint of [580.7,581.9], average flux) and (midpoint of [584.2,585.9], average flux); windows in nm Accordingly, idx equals 0.03 mag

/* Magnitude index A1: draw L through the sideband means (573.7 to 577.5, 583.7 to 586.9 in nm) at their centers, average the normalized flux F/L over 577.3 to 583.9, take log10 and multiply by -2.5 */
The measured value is -0.01 mag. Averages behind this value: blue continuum 29.3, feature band 29.6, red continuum 29.6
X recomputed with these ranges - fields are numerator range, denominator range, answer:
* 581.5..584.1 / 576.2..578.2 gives 1.03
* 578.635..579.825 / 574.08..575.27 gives 1.01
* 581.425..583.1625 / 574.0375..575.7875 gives 1.05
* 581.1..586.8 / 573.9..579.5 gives 1.04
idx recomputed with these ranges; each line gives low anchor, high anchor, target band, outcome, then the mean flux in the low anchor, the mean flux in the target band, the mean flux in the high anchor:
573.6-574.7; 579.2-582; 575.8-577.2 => 0.02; 29.9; 29.5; 30.2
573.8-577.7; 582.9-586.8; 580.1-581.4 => -0.05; 29.3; 30.7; 29.5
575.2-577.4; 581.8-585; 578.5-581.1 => -0.01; 29.2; 29.8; 29.9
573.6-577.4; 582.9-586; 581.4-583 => -0.01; 29.3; 29.9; 29.5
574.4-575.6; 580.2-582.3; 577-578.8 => 0.03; 29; 28.9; 30.5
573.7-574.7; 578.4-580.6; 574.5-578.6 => 0.02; 29.8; 29.1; 29.6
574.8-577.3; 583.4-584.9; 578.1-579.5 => 0.03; 29.2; 28.7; 30.2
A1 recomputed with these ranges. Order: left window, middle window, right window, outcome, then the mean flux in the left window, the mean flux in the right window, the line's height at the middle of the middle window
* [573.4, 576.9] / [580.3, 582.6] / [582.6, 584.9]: -0.03 mag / 29.6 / 29.8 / 29.7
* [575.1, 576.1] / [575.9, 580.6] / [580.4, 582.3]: 0.01 mag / 28.9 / 30.4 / 29.6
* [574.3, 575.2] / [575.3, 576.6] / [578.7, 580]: -0.01 mag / 29.3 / 29.2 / 29.2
